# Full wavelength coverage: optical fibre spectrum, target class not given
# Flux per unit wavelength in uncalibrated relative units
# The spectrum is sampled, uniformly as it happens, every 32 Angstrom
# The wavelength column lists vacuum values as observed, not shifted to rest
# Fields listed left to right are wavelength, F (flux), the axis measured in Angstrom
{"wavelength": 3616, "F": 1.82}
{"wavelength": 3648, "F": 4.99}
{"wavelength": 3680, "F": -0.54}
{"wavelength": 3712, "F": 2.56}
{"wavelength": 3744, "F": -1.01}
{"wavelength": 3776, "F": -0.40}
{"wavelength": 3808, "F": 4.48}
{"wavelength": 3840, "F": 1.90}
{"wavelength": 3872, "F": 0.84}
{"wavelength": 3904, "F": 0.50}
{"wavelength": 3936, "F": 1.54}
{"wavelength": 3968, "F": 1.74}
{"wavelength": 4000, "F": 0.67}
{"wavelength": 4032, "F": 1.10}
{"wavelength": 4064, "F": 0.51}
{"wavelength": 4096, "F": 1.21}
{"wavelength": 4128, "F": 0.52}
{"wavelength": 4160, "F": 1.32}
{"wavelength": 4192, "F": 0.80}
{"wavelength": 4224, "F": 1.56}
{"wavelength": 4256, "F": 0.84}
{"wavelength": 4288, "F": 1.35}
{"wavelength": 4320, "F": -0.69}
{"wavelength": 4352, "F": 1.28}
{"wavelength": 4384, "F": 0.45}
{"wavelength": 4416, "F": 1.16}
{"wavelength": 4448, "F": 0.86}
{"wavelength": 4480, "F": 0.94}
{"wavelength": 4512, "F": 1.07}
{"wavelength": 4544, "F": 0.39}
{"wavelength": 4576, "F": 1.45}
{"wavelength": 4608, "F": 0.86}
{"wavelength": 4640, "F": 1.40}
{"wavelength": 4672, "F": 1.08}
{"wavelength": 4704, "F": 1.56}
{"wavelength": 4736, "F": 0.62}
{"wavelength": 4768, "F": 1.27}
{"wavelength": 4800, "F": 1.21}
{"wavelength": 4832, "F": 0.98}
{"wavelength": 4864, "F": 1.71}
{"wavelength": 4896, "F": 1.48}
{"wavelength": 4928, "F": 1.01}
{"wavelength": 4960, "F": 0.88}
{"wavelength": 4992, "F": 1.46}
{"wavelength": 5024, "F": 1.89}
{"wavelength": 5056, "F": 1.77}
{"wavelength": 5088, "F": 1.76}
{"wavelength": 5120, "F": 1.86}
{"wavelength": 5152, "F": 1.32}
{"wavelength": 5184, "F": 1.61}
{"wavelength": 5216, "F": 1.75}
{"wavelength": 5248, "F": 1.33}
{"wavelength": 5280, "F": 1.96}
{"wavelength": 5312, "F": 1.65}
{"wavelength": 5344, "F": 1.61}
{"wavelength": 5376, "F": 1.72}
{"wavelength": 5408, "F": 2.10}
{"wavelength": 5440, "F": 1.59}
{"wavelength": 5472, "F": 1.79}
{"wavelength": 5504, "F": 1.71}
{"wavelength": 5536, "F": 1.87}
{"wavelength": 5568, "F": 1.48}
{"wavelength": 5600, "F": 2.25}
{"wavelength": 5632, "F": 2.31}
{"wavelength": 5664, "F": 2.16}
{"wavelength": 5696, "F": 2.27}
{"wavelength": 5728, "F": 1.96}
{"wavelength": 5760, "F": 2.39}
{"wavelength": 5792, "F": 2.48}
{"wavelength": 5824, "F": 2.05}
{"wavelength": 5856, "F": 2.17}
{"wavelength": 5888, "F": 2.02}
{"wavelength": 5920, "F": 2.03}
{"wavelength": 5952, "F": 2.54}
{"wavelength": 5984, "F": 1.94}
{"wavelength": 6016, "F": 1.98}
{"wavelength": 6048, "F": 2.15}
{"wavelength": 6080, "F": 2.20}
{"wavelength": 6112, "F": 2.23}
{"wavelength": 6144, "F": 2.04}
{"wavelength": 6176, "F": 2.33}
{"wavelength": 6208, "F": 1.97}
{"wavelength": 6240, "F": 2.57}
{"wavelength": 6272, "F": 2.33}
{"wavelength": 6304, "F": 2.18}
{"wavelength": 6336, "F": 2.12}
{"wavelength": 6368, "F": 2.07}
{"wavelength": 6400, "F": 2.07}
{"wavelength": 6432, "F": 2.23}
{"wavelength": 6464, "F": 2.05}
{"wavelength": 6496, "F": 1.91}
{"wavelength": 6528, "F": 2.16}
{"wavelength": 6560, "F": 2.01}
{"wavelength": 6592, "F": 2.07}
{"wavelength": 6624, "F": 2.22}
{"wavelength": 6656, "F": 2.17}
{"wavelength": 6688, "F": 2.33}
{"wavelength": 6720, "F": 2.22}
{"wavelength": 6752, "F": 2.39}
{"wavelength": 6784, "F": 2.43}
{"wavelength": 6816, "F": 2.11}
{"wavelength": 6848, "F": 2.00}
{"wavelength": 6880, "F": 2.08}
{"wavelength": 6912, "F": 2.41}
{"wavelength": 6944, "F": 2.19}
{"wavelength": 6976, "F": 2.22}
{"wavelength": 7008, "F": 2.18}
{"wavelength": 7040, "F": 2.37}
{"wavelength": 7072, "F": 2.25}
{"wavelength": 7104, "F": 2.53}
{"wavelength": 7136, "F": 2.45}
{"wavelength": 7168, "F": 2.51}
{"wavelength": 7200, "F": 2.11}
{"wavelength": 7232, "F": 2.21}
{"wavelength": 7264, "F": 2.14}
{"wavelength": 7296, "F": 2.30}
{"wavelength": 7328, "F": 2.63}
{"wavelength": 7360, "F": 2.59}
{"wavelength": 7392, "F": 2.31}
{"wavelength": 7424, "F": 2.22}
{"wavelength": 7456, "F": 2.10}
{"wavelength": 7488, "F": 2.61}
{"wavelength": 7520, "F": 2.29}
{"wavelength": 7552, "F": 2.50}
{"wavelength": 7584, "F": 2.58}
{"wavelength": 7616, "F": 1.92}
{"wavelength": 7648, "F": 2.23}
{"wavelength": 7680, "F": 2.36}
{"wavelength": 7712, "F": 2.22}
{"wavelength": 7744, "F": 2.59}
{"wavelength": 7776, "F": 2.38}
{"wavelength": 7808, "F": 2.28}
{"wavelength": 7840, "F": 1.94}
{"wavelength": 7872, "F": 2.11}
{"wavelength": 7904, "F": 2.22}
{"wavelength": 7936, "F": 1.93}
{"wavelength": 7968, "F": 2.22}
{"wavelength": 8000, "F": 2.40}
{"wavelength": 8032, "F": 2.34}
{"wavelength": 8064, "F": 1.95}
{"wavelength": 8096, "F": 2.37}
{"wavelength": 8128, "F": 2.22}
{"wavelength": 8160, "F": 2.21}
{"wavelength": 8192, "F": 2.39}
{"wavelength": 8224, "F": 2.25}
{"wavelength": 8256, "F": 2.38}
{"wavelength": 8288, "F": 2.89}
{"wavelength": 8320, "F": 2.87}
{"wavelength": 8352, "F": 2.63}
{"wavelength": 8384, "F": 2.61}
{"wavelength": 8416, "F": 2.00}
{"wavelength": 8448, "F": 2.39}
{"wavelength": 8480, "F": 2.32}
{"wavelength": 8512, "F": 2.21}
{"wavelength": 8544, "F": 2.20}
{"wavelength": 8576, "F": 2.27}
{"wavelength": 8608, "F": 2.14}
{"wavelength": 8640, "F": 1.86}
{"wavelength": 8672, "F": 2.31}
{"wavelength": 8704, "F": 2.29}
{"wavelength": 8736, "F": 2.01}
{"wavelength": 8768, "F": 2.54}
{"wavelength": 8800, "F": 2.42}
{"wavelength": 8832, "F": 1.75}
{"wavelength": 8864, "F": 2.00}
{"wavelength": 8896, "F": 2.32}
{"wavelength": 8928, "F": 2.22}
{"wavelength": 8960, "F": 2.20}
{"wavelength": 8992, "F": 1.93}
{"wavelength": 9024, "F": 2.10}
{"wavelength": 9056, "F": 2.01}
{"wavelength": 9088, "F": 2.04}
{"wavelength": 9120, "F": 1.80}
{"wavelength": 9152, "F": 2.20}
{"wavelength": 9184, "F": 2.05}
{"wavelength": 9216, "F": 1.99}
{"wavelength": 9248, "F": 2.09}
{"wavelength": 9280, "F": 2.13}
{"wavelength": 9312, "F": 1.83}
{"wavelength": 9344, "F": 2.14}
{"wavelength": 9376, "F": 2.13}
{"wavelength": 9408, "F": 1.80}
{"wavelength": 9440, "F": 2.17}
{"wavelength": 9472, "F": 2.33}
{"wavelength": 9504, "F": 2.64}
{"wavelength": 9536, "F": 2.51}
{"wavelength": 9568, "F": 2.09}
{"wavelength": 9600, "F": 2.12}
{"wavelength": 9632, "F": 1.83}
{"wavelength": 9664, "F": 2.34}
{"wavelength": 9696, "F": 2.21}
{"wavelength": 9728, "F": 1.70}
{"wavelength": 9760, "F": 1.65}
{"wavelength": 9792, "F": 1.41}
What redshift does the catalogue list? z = 0.262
